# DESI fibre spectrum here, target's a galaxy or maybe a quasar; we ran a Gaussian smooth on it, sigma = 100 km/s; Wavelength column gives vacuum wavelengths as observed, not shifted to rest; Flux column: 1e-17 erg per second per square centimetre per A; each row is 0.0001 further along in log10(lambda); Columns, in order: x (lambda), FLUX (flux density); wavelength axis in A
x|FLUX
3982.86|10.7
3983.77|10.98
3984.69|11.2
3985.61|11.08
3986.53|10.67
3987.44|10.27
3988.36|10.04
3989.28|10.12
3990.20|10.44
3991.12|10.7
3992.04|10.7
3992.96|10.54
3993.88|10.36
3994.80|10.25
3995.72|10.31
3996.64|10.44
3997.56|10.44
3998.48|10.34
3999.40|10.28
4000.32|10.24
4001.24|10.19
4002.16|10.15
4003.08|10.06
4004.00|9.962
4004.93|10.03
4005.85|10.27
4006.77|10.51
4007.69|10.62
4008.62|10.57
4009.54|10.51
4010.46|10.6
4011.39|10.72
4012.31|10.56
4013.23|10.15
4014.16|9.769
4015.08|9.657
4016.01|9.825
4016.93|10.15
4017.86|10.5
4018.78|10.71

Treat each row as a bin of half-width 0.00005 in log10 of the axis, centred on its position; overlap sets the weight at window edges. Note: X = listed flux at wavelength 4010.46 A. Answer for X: 10.6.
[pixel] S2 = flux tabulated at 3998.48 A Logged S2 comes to 10.34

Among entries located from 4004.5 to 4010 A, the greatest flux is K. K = 10.62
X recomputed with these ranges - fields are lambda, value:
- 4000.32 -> 10.24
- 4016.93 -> 10.15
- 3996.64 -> 10.44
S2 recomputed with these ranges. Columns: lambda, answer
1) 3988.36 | 10.04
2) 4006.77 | 10.51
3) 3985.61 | 11.08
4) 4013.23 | 10.15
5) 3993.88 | 10.36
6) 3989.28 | 10.12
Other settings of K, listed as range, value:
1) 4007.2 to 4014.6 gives 10.72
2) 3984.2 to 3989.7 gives 11.2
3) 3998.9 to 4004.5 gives 10.28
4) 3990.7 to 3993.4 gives 10.7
